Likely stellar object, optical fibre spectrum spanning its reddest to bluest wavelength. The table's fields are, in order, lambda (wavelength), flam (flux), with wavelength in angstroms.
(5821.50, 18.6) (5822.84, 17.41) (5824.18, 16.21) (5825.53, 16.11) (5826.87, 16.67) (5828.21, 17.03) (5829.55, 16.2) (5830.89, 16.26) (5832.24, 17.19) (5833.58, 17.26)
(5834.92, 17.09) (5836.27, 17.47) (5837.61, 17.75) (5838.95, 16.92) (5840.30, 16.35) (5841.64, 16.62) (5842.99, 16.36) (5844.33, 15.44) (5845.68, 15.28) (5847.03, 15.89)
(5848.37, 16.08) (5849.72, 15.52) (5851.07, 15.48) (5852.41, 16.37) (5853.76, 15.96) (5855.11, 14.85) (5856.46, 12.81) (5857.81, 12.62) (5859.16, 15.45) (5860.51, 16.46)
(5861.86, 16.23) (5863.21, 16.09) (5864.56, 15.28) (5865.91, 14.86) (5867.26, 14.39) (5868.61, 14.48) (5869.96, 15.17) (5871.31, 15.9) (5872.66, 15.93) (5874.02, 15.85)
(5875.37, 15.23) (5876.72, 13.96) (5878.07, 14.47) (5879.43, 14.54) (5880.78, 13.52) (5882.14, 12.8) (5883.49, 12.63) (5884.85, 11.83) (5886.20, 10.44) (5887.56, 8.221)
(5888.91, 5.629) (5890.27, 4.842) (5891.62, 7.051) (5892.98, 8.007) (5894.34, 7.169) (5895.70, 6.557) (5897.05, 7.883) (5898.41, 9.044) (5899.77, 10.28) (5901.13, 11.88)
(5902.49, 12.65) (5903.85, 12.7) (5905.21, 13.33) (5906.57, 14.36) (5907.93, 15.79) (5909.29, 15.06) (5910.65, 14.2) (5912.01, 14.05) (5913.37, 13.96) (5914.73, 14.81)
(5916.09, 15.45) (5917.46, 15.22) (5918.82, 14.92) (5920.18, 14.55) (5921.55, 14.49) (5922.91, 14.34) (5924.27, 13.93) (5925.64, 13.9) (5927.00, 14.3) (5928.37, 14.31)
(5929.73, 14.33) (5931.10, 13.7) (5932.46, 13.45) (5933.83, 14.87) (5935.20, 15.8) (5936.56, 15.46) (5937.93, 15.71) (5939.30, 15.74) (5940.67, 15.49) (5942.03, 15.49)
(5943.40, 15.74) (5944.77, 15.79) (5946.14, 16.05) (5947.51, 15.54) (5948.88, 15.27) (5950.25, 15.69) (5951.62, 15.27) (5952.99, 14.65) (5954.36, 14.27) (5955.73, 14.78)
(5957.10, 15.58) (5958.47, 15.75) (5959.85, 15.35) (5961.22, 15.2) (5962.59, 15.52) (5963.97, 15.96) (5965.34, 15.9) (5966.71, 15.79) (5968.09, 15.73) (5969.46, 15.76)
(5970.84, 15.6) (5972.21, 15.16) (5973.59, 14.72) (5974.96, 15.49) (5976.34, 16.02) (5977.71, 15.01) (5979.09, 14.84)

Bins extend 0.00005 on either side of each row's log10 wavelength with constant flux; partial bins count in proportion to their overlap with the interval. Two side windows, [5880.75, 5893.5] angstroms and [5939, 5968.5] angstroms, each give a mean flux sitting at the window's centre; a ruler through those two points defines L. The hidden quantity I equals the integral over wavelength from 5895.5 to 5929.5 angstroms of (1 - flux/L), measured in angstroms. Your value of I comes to -4.9 angstroms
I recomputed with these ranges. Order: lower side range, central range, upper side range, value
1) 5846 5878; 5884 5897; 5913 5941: 6.2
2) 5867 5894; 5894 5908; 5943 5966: 2.3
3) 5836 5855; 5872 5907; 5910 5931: 9.3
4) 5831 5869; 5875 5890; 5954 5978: 3.7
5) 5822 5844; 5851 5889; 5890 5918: 0.1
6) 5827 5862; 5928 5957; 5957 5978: 0.9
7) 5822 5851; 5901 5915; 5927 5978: 1.6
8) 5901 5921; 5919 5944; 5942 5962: 0.1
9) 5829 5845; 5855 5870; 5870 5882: 0.6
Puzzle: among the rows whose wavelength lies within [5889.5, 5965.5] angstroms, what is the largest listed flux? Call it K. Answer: 16.05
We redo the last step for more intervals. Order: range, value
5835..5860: 17.75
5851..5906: 16.46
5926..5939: 15.8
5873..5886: 15.85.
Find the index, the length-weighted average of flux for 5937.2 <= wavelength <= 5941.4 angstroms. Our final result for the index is 15.6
